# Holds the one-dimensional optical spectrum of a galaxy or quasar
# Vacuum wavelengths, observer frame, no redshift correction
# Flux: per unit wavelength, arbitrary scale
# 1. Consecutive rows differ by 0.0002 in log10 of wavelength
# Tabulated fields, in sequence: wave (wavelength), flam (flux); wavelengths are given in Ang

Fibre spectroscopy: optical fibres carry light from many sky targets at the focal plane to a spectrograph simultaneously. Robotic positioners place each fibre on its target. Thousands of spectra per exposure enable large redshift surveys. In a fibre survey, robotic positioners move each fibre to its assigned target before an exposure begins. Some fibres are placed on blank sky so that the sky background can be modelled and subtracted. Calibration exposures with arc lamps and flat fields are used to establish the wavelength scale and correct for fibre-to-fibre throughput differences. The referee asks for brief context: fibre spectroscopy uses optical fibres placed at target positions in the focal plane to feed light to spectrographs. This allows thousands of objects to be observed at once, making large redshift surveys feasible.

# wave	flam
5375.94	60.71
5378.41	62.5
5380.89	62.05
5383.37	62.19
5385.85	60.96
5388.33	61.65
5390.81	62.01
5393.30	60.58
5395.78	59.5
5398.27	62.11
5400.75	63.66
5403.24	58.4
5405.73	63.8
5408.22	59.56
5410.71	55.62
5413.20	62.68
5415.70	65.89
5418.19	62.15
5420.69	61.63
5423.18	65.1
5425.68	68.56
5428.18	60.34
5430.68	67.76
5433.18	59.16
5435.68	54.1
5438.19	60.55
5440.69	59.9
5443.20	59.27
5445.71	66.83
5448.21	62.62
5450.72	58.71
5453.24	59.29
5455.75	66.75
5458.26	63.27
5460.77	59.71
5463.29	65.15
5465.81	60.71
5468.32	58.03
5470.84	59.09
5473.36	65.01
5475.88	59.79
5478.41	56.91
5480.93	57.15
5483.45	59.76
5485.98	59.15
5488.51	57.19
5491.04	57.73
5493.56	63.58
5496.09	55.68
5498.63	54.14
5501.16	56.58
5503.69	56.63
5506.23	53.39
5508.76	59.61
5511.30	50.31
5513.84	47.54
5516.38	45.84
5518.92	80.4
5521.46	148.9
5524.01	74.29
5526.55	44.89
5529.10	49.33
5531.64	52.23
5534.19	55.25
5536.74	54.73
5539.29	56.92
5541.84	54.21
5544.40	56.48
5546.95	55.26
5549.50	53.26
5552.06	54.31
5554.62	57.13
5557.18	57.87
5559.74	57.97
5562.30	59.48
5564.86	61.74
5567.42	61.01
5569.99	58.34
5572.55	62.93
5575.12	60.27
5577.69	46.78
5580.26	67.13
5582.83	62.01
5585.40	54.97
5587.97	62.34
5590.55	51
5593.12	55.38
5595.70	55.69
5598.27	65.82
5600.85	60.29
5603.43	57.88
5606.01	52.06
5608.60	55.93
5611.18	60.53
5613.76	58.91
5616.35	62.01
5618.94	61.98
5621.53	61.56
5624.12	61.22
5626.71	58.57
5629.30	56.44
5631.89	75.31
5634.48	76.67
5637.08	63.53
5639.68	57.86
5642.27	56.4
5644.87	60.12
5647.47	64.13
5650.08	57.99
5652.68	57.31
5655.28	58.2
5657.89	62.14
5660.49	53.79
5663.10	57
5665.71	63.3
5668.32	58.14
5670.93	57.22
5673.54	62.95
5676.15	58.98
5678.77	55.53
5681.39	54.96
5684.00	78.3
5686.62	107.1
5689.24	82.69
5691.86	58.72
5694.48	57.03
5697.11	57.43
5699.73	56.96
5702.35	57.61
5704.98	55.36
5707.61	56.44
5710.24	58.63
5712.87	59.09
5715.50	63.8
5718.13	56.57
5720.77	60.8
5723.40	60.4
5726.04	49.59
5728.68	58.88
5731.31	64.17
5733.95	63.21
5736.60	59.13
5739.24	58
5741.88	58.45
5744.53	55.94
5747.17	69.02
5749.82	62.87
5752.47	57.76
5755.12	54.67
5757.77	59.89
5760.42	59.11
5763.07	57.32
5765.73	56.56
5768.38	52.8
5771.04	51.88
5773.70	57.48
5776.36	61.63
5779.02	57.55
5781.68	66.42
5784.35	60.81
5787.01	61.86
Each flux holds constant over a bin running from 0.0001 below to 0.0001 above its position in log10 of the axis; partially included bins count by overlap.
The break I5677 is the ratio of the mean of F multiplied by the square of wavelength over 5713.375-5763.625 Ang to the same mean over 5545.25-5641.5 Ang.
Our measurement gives 1.05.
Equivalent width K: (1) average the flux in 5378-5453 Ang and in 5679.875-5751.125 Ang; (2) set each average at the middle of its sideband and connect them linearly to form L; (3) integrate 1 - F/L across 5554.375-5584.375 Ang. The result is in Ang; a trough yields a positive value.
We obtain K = 1.21 Ang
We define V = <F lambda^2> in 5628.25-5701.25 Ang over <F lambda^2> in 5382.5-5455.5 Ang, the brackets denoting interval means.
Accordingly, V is 1.1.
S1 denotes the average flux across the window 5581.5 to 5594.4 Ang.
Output 57.2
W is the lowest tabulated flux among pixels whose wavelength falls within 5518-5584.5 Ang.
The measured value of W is 44.89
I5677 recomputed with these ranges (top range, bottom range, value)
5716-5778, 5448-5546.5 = 1.06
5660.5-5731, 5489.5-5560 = 1.10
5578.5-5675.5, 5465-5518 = 1.11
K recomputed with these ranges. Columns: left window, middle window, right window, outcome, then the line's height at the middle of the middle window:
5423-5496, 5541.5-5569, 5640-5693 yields 2.1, 62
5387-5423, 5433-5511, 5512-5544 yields 3.8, 62.4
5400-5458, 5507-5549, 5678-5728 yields 0.5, 62.1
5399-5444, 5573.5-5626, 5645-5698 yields 3.3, 62.7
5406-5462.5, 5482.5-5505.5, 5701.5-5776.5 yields 1.3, 61.2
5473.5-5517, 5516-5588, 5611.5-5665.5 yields -3.6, 58.2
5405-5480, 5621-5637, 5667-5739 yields -0.9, 61.7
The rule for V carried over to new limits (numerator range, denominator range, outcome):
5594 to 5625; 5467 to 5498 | 1.05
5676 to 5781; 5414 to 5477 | 1.08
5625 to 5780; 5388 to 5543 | 1.08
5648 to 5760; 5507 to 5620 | 1.07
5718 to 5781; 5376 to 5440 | 1.07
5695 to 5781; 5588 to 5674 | 1.01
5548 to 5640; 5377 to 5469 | 1.03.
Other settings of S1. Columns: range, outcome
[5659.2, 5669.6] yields 58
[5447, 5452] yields 60.5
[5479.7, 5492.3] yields 58.2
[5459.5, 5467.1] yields 61.9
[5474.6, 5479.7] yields 58.3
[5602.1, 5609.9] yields 55.3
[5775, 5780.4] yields 59.7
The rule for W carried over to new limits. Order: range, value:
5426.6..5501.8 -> 54.1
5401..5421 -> 55.62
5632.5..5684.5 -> 53.79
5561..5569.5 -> 59.48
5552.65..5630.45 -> 46.78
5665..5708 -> 54.96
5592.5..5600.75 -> 55.38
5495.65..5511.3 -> 50.31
